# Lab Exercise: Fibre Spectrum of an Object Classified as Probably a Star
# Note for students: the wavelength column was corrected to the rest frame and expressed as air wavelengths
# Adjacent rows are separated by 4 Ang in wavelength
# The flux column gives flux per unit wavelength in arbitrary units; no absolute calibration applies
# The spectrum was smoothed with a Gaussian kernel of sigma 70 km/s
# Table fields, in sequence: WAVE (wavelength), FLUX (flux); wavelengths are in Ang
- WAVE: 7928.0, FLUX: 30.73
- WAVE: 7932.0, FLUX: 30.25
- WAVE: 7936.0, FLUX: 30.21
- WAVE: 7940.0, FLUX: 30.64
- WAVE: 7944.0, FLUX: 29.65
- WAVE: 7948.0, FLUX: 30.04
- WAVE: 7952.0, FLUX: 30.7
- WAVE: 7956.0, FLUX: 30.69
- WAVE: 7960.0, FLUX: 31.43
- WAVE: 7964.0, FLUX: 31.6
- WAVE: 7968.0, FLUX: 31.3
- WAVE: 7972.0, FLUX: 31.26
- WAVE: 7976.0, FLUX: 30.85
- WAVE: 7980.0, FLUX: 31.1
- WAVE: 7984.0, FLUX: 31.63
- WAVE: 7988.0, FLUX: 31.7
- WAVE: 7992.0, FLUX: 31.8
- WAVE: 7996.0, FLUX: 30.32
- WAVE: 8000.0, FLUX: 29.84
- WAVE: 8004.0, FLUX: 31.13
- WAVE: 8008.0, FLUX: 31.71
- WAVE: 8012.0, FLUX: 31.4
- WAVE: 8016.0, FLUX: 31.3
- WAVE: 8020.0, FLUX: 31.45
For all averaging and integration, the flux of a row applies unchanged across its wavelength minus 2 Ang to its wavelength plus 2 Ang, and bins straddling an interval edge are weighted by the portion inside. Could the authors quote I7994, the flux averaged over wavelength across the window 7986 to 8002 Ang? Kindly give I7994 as 30.9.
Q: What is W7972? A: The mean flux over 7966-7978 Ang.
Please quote 31.1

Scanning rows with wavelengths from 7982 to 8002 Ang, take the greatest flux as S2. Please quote 31.8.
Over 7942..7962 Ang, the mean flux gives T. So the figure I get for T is 30.5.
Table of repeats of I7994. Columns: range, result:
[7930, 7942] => 30.4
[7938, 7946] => 30.1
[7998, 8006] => 30.5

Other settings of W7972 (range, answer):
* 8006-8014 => 31.6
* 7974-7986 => 31.2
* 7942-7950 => 29.8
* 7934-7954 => 30.2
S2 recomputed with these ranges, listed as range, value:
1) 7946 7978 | 31.6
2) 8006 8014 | 31.71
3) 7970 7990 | 31.7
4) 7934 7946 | 30.64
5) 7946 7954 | 30.7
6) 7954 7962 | 31.43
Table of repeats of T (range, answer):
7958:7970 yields 31.4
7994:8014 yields 30.9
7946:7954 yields 30.4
